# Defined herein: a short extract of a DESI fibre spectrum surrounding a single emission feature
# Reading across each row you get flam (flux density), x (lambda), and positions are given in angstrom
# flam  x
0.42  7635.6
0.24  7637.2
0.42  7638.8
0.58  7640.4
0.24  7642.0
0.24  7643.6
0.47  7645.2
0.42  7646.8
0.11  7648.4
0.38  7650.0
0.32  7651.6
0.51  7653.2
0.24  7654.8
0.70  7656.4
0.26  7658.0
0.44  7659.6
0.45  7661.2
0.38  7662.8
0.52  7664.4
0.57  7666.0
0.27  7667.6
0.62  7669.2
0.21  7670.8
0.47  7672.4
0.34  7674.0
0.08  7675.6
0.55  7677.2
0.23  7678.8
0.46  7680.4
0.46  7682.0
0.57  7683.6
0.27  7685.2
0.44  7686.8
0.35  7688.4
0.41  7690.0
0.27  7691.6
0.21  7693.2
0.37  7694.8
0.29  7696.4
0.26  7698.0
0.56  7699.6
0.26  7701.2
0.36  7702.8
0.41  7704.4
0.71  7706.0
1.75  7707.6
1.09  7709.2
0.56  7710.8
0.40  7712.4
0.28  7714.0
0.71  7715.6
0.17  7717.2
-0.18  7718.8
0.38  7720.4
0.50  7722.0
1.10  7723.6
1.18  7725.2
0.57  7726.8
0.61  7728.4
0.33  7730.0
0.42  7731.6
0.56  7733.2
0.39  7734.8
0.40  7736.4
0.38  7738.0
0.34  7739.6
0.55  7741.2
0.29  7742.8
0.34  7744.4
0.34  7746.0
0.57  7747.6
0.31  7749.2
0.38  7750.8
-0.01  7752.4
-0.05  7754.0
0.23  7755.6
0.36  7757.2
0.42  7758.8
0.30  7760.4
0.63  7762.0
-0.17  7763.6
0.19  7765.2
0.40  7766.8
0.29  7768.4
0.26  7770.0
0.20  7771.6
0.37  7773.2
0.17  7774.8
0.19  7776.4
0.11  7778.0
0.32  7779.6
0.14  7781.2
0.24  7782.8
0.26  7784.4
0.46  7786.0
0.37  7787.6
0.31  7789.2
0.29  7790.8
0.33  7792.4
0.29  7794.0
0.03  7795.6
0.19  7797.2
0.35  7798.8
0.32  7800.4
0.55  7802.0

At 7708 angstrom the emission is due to [S II] 6716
